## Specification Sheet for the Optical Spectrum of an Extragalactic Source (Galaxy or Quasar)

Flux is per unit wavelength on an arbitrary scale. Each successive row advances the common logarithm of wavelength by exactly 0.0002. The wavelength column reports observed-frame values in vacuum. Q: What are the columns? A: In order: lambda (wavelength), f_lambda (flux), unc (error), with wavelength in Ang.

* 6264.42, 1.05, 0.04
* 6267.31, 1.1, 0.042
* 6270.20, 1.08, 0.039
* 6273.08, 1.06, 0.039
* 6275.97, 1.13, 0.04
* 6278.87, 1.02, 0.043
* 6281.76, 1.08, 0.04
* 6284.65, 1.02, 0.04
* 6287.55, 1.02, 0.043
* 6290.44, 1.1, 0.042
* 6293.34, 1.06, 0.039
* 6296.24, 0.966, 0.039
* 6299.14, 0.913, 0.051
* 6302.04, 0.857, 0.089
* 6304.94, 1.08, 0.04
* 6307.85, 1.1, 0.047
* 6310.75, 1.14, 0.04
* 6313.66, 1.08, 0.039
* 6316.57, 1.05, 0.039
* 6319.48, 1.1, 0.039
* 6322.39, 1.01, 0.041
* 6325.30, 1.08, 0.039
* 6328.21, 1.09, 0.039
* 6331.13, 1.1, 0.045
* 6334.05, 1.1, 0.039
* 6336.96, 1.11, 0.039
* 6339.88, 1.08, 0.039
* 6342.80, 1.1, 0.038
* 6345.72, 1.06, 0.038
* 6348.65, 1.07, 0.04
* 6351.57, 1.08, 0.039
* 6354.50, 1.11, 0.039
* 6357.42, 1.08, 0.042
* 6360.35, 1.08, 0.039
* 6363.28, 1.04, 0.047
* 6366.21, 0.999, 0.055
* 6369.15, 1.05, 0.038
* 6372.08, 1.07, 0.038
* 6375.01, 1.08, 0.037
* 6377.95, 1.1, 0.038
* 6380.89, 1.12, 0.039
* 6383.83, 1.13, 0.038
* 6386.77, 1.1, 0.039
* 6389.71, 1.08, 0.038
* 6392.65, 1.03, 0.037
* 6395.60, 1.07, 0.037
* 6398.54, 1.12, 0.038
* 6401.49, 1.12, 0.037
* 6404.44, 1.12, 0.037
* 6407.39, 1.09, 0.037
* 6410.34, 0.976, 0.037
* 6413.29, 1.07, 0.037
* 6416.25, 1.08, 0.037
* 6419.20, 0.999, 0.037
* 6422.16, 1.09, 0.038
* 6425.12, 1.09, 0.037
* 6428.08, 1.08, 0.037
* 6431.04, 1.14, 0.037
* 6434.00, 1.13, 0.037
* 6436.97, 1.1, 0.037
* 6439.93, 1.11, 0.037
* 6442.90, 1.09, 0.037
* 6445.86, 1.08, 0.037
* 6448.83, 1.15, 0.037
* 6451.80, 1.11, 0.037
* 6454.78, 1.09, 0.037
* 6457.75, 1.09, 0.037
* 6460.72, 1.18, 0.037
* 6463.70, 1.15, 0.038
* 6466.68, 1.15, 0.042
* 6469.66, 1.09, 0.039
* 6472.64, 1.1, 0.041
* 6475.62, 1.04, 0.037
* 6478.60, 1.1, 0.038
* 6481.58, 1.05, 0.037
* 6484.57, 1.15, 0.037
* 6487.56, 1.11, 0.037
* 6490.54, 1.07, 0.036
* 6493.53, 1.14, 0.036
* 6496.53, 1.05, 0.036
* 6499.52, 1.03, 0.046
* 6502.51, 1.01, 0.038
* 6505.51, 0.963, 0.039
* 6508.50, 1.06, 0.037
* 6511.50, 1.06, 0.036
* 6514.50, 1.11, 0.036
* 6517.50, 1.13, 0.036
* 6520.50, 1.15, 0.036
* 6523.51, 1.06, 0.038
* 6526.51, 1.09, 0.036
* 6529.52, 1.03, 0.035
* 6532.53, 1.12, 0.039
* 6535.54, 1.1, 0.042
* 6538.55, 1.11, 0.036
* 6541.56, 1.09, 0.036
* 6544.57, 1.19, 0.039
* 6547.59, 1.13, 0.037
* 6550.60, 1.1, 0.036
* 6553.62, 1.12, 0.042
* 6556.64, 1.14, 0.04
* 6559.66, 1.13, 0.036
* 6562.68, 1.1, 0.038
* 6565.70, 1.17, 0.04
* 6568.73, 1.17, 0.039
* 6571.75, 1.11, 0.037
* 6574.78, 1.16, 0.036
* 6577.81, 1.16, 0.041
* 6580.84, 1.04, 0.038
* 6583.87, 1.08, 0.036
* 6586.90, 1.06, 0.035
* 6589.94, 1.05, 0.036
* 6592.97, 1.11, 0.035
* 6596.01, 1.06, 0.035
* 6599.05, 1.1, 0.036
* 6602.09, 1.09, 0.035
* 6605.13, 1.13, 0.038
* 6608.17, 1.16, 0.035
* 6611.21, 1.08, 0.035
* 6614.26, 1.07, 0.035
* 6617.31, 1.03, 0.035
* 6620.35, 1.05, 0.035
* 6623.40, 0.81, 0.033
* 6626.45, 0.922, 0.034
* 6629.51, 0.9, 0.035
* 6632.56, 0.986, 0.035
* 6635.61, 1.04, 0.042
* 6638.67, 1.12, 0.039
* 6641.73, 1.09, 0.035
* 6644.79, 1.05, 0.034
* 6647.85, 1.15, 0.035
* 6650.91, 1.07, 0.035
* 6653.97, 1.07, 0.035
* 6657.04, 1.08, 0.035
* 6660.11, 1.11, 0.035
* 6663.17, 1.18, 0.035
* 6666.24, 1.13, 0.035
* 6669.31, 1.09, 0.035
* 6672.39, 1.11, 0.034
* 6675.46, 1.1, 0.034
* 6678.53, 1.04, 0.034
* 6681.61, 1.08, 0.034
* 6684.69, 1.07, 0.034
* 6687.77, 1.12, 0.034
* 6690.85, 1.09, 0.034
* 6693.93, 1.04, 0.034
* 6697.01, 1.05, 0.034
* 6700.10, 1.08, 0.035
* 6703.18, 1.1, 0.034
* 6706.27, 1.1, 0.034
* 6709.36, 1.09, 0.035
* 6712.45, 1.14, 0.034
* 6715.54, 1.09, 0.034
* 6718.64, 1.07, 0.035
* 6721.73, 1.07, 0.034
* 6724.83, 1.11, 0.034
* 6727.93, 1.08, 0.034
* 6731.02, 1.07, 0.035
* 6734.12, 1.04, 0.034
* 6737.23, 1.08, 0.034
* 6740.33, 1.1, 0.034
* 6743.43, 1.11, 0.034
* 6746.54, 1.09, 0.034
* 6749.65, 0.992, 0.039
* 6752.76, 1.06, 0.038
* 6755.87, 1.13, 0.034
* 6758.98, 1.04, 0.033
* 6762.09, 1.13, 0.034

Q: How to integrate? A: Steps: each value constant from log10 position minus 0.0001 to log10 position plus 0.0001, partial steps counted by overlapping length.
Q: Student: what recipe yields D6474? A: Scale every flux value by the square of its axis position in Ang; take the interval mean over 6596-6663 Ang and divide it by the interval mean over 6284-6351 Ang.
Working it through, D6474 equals 1.10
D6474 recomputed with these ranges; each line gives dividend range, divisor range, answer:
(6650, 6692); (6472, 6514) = 1.08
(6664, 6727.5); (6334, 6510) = 1.09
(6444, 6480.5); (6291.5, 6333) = 1.11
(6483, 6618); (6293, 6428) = 1.09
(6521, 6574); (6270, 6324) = 1.16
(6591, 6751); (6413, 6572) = 1.03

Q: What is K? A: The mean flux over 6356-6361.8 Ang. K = 1.08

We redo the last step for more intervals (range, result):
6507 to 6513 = 1.06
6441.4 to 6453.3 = 1.11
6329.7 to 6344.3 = 1.1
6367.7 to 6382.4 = 1.08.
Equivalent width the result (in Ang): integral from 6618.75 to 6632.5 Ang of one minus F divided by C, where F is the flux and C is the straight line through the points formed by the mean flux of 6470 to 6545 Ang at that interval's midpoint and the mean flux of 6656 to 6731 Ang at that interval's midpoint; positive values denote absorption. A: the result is 2.0 Ang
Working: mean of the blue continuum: 1.08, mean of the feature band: 0.928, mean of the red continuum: 1.09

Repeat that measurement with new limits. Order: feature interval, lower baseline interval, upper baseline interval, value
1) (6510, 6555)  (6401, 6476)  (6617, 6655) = -1.9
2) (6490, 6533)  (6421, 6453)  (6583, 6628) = 0.5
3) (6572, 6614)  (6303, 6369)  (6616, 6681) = -1.6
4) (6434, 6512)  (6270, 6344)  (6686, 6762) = -1.7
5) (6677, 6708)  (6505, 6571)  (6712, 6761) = 0.2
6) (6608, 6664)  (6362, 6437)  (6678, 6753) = 1.7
